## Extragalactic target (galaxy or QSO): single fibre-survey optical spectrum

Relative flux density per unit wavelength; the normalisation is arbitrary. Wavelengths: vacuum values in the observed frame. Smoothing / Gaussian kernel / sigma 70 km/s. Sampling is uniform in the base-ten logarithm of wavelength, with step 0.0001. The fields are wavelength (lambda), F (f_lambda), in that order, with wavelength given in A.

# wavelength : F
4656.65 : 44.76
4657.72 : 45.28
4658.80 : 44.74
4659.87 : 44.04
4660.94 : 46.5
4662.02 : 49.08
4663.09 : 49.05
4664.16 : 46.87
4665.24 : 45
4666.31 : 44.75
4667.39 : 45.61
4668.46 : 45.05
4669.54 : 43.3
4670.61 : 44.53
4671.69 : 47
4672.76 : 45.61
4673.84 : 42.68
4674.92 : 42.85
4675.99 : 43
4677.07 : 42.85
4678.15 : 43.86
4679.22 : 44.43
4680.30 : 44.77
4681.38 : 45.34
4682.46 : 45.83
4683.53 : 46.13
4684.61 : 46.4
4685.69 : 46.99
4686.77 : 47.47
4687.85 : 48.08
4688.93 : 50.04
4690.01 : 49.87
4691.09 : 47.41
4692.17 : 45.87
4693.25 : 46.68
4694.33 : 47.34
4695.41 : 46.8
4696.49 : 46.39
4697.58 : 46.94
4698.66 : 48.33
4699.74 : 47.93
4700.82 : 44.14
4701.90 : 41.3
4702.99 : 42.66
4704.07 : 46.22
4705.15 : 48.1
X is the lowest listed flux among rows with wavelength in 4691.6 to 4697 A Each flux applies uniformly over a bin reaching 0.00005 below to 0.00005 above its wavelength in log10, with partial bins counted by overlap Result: 45.87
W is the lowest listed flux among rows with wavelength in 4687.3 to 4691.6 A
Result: 47.41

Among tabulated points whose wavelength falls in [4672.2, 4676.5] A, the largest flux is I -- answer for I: 45.61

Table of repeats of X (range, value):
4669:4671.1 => 43.3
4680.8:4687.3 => 45.34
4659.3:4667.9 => 44.04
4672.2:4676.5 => 42.68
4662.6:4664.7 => 46.87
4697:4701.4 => 44.14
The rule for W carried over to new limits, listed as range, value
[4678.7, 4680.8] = 44.43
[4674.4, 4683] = 42.85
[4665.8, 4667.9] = 44.75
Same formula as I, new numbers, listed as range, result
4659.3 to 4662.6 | 49.08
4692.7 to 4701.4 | 48.33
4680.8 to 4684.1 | 46.13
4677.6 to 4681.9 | 45.34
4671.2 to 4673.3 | 47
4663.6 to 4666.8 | 46.87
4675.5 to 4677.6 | 43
